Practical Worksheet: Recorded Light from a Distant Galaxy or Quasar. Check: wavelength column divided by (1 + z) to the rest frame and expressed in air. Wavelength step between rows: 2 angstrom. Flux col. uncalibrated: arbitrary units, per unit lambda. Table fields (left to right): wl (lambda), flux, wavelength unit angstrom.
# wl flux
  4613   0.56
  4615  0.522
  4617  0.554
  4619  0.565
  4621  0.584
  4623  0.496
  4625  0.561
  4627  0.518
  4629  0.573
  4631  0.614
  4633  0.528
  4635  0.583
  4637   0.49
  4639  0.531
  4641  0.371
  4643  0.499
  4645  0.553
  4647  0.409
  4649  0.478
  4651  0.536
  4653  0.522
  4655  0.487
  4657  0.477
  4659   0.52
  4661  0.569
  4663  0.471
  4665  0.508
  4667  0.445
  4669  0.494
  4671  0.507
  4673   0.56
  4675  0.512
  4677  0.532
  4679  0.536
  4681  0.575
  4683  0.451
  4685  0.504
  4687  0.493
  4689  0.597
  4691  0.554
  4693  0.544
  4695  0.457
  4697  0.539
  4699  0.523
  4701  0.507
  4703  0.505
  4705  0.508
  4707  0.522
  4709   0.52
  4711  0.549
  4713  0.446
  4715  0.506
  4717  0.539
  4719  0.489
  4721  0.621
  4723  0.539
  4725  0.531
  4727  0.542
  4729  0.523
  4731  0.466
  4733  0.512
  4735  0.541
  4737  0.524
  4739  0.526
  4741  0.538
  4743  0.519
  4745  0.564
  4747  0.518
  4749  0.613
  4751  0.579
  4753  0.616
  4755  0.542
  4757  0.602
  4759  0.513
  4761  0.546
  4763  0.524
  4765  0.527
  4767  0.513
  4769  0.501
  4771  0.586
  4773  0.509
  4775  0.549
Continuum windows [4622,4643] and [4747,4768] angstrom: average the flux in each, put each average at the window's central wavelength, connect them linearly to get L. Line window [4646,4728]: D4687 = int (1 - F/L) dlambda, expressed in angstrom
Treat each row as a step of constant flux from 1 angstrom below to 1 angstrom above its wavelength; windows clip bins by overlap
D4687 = 3.6 angstrom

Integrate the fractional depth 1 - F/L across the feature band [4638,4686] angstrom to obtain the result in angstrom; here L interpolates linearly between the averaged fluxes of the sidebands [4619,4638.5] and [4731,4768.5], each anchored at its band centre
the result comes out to 4.03 angstrom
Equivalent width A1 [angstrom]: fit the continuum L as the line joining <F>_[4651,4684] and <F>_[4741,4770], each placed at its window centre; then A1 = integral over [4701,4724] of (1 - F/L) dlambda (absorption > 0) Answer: 0.37 angstrom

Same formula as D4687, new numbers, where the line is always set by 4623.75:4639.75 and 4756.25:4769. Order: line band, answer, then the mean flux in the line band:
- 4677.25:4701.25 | 0.80 angstrom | 0.524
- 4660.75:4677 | 1.13 angstrom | 0.507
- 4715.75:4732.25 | 0.23 angstrom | 0.531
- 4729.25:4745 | 0.45 angstrom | 0.521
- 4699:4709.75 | 0.54 angstrom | 0.513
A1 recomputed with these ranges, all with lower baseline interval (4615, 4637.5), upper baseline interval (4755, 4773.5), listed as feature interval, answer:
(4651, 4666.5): 1.1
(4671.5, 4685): 0.5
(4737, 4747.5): 0.1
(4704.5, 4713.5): 0.5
